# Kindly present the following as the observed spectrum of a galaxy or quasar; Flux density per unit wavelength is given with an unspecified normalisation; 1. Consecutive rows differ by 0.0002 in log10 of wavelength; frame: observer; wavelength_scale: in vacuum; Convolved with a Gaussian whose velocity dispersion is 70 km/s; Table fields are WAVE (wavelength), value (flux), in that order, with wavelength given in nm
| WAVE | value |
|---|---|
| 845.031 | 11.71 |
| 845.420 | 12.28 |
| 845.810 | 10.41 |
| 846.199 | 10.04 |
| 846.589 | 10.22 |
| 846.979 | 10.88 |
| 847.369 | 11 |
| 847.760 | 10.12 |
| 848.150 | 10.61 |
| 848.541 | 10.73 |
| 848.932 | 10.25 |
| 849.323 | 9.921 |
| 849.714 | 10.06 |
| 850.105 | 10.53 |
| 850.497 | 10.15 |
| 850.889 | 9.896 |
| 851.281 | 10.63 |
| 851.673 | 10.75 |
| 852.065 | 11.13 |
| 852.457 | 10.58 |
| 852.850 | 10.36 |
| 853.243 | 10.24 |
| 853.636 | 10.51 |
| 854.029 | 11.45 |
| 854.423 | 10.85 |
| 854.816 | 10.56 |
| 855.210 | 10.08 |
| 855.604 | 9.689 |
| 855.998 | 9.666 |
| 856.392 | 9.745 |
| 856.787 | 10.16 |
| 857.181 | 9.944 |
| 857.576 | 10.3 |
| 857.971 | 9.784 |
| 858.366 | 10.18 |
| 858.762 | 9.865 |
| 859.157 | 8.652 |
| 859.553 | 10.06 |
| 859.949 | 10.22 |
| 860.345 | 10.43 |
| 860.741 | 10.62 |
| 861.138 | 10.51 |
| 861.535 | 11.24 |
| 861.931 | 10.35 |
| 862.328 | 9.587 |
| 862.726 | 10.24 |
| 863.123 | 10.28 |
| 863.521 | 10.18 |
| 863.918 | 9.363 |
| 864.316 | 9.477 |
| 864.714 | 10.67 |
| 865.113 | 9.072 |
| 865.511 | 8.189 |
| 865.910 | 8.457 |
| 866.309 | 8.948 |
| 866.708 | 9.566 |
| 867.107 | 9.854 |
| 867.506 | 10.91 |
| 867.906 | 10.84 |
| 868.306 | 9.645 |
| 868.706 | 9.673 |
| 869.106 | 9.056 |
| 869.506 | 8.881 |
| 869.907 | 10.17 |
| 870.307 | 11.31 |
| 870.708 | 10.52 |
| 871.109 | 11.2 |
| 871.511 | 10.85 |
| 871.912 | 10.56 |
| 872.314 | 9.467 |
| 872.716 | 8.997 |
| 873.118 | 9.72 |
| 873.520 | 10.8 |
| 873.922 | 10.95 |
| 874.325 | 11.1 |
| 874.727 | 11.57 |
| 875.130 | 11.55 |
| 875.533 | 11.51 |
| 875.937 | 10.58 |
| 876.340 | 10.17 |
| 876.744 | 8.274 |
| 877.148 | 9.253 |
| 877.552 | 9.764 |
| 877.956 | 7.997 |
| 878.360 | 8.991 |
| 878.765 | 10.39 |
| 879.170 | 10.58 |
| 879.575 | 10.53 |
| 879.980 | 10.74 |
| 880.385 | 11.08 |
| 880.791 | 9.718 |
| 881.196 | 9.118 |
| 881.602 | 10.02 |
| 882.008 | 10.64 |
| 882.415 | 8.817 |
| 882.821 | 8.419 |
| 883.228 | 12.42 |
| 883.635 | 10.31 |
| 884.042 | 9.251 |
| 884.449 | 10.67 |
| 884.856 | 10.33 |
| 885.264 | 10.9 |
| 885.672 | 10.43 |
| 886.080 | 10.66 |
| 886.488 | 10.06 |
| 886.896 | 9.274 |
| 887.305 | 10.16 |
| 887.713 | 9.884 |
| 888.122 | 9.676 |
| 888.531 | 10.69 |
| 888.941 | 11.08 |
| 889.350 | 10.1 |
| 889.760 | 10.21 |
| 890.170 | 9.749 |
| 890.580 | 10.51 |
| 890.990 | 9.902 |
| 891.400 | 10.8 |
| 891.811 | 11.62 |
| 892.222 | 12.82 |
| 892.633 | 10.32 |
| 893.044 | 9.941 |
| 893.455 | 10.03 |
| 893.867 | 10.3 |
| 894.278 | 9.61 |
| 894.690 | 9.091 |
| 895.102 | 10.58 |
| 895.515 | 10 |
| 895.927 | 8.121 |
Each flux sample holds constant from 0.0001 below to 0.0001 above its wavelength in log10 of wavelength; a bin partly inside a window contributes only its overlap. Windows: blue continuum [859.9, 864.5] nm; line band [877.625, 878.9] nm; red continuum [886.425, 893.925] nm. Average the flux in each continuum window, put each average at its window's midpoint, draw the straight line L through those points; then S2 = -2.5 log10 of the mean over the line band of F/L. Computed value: 0.132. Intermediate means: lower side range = 10.2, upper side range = 10.4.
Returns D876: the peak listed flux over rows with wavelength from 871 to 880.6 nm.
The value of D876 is 11.57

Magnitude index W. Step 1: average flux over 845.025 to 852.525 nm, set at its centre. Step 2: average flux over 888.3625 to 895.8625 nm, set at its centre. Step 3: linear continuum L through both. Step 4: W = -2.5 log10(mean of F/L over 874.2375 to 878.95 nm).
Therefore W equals 0.04 mag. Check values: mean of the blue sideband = 10.6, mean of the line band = 10.1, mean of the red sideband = 10.4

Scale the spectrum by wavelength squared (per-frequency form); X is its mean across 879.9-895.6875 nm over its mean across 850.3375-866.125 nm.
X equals 1.09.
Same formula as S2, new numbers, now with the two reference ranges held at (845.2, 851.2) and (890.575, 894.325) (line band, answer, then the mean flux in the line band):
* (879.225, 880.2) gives -0.005 mag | 10.6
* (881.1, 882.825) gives 0.115 mag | 9.53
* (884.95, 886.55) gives 0.007 mag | 10.5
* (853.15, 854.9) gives -0.027 mag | 10.8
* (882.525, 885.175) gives 0.041 mag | 10.2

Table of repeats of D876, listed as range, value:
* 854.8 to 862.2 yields 11.24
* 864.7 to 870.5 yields 11.31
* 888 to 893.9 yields 12.82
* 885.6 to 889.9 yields 11.08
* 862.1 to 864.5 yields 10.28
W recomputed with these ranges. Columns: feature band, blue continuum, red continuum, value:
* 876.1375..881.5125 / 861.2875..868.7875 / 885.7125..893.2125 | 0.045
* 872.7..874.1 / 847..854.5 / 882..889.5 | 0.005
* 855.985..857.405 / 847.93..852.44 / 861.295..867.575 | 0.022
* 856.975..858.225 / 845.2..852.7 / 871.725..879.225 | 0.040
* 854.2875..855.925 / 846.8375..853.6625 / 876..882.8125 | 0.012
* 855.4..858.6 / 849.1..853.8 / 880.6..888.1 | 0.043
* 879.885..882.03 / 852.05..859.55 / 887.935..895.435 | 0.017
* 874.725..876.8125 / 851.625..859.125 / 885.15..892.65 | -0.029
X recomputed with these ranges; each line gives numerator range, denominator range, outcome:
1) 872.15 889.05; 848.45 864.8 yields 1.05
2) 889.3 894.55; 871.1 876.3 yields 1.02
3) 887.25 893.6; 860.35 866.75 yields 1.14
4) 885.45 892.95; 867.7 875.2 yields 1.05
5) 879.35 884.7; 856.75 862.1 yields 1.05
